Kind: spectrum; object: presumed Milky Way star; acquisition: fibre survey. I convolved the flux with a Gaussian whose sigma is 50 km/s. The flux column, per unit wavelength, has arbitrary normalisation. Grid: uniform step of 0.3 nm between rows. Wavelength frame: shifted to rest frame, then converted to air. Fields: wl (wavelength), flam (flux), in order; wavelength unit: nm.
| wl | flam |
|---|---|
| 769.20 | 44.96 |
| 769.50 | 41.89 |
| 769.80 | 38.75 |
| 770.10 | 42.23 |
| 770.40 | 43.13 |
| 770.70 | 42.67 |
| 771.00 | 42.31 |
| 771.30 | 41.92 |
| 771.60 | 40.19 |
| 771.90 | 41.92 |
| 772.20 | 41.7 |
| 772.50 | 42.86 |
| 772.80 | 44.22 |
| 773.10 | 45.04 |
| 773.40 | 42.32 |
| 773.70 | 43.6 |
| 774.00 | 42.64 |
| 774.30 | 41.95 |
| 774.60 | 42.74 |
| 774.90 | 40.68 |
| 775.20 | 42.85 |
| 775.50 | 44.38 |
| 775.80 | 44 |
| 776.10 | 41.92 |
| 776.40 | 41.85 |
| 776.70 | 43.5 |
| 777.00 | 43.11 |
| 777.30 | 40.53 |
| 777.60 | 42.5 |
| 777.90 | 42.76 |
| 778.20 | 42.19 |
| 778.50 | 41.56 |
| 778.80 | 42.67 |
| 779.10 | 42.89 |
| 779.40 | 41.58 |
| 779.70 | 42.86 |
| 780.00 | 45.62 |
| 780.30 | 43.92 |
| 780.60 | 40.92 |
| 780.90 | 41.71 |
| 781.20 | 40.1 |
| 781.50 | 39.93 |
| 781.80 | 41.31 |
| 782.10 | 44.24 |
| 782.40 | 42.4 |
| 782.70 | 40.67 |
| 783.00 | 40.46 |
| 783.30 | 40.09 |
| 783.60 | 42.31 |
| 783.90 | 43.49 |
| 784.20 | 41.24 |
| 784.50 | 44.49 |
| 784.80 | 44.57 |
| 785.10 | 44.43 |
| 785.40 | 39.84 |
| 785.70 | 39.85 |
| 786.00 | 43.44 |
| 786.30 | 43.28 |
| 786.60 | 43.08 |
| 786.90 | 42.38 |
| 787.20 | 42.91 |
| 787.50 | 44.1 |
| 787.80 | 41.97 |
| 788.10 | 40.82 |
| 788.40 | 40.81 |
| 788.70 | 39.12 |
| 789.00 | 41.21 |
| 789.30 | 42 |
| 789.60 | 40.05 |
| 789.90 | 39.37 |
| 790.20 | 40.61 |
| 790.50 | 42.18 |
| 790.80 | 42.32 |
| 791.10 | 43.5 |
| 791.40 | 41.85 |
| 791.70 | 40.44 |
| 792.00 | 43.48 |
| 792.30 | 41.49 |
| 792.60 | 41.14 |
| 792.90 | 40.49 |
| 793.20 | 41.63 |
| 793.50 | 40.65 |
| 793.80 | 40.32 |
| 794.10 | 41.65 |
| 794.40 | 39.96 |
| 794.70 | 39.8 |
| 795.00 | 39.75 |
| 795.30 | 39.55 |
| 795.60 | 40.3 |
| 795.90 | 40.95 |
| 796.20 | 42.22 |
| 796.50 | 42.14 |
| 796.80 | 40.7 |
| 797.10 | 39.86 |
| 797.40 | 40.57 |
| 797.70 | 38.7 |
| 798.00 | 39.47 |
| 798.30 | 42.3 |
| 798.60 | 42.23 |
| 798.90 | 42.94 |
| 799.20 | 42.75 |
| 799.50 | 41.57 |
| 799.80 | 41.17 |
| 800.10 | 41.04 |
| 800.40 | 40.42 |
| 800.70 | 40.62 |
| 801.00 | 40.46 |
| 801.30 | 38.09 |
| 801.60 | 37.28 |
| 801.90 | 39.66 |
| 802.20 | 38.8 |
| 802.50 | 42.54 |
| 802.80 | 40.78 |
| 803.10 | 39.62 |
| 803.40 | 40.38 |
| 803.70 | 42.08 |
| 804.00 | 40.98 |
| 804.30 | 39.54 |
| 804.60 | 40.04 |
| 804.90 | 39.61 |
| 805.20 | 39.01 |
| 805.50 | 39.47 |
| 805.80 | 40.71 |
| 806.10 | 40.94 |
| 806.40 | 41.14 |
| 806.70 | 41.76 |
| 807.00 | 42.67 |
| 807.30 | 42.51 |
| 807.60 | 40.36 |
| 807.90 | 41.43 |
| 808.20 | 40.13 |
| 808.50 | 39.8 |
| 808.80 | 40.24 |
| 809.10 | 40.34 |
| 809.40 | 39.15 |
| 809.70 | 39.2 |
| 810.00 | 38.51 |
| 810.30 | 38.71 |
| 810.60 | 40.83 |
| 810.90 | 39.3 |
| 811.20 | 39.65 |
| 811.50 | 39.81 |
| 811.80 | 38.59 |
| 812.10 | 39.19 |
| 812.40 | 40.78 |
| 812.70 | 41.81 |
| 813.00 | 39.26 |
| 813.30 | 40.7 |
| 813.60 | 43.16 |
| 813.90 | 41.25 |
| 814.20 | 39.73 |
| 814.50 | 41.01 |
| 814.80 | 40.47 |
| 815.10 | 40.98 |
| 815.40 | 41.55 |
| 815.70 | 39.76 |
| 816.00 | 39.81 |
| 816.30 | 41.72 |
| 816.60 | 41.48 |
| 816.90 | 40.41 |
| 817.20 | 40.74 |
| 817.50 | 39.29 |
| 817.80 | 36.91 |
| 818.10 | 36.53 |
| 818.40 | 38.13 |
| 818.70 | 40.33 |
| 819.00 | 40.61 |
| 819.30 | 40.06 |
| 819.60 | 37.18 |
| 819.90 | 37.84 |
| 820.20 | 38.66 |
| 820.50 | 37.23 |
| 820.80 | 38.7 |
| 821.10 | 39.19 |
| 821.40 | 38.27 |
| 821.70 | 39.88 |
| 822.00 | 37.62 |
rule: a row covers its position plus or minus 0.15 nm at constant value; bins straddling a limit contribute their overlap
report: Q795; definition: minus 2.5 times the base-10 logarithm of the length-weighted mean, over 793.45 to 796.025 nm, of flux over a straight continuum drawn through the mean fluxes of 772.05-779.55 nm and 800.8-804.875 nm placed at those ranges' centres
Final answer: 0.01 mag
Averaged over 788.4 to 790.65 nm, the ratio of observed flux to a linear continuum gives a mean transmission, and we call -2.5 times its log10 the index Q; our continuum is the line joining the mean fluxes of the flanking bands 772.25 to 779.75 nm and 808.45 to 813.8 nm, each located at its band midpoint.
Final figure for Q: 0.03 mag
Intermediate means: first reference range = 42.7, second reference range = 40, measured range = 40.7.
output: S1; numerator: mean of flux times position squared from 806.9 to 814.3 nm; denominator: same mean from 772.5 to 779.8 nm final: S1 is 1.03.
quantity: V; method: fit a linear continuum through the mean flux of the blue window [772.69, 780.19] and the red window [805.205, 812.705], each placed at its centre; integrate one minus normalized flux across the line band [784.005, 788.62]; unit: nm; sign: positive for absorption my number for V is -0.05 nm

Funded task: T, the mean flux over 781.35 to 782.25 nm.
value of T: 41.8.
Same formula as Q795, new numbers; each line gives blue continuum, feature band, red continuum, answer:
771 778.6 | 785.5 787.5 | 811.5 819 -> -0.02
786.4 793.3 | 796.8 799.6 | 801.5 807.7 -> 0.00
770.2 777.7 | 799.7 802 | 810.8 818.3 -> 0.03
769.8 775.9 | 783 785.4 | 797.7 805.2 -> -0.02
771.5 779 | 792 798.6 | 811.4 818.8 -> 0.02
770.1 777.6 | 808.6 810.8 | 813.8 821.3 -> 0.01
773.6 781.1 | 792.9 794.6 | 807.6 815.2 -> 0.02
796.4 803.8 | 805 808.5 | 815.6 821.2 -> -0.02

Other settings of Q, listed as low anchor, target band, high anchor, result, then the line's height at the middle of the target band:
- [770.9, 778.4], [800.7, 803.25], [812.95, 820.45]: 0.03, 40.8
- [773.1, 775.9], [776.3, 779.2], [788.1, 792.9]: 0.01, 42.6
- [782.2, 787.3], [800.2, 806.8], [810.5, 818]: 0.02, 41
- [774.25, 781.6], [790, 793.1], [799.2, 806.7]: -0.01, 41.3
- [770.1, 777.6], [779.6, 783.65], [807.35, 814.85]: 0.01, 42.1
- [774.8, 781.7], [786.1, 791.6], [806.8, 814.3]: 0.00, 41.7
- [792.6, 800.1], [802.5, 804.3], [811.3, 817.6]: 0.00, 40.8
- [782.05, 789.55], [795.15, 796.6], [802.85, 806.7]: 0.00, 41.2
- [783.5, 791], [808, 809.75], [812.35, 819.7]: 0.02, 40.6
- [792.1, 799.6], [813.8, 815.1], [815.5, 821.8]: -0.03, 39.5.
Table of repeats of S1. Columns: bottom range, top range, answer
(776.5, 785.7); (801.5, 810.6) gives 1.02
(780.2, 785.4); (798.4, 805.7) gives 1.01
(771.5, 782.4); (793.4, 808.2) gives 1.02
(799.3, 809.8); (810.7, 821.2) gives 1.01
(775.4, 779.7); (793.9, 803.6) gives 1.01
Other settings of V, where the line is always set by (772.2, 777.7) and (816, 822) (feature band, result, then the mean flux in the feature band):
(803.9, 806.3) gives 0.013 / 40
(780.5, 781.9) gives 0.049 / 40.8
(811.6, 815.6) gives -0.110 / 40.6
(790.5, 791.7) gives -0.023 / 42.2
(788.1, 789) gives 0.029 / 40.3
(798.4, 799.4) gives -0.044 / 42.6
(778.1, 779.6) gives 0.009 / 42.2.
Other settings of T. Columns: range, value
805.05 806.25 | 40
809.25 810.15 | 39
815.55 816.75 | 40.7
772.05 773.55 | 43.2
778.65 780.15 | 43.1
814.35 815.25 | 40.8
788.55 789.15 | 40.2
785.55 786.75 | 42.4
